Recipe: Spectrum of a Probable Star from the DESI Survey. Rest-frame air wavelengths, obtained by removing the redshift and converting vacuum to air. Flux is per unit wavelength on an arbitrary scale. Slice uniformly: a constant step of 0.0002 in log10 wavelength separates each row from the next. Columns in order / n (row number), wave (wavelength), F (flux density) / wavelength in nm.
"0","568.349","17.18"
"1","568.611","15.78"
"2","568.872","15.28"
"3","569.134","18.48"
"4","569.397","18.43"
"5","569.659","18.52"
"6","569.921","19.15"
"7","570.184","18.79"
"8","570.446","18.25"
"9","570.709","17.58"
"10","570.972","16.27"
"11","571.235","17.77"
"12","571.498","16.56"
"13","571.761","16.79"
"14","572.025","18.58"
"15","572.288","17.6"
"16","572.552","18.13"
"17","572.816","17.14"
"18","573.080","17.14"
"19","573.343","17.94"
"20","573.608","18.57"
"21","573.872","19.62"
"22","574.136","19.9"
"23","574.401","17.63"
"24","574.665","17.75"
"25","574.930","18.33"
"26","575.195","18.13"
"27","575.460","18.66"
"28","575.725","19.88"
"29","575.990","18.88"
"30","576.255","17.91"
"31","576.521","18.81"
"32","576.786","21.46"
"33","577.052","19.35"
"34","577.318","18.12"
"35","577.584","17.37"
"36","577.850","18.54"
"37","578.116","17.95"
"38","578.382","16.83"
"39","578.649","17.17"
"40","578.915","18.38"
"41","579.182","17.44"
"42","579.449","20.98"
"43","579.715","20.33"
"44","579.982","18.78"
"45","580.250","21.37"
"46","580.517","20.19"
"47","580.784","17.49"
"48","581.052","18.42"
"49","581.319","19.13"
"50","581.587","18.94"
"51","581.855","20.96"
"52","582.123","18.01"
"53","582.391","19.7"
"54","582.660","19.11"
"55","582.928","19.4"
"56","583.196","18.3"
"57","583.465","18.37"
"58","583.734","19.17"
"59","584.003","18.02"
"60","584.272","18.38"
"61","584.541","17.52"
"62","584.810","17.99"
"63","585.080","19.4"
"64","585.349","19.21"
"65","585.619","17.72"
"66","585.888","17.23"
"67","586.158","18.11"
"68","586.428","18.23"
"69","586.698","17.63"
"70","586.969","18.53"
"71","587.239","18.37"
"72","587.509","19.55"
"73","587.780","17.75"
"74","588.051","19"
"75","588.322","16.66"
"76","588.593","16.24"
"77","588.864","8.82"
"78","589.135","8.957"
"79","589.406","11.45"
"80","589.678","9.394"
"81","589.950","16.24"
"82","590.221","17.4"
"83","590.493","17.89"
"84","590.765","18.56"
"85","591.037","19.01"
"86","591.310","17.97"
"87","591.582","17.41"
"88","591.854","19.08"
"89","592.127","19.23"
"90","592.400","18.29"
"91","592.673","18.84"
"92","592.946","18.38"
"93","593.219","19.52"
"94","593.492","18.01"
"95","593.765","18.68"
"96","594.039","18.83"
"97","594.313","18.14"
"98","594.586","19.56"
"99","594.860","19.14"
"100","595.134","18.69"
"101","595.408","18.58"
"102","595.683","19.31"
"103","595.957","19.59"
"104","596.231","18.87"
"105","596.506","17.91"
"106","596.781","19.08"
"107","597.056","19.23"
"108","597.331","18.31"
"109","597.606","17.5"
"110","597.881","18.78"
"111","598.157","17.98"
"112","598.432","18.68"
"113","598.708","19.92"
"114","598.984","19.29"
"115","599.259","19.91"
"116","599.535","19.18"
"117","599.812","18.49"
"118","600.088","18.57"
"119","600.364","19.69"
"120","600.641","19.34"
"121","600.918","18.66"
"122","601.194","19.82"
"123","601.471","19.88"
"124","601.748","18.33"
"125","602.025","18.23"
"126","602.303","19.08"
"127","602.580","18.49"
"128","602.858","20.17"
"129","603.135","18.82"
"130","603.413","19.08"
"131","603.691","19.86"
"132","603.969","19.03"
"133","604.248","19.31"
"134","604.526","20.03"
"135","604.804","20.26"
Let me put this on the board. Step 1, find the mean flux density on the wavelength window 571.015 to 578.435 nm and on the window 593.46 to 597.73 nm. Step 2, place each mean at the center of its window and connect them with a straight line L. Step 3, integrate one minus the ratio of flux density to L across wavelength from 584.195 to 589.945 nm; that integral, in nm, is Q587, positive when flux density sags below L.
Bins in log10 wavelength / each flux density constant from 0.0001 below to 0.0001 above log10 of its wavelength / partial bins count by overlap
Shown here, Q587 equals 0.65 nm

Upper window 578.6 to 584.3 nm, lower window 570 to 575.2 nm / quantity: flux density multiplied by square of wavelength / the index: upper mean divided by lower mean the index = 1.1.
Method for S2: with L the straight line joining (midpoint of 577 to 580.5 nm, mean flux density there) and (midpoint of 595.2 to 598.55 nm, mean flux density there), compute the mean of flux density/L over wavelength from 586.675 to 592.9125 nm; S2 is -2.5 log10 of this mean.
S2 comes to 0.13 mag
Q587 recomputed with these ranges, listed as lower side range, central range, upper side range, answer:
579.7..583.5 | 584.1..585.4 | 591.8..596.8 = 0.05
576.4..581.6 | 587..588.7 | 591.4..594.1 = 0.06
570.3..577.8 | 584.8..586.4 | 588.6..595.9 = -0.07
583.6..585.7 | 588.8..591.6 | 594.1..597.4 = 0.57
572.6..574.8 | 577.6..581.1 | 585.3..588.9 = -0.15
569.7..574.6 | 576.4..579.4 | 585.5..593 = -0.13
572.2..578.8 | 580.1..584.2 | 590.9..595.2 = -0.14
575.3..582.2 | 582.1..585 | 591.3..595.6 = 0.04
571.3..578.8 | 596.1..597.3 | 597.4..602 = 0.01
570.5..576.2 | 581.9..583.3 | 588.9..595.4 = -0.11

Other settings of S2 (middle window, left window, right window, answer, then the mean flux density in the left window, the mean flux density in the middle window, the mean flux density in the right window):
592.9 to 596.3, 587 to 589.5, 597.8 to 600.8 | -0.08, 15.4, 18.9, 19.1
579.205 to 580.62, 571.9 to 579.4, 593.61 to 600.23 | -0.09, 18.4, 20.1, 18.8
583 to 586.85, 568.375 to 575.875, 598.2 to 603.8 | 0.01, 17.9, 18.3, 19.2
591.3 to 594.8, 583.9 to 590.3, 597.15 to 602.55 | -0.06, 16.6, 18.6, 18.9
